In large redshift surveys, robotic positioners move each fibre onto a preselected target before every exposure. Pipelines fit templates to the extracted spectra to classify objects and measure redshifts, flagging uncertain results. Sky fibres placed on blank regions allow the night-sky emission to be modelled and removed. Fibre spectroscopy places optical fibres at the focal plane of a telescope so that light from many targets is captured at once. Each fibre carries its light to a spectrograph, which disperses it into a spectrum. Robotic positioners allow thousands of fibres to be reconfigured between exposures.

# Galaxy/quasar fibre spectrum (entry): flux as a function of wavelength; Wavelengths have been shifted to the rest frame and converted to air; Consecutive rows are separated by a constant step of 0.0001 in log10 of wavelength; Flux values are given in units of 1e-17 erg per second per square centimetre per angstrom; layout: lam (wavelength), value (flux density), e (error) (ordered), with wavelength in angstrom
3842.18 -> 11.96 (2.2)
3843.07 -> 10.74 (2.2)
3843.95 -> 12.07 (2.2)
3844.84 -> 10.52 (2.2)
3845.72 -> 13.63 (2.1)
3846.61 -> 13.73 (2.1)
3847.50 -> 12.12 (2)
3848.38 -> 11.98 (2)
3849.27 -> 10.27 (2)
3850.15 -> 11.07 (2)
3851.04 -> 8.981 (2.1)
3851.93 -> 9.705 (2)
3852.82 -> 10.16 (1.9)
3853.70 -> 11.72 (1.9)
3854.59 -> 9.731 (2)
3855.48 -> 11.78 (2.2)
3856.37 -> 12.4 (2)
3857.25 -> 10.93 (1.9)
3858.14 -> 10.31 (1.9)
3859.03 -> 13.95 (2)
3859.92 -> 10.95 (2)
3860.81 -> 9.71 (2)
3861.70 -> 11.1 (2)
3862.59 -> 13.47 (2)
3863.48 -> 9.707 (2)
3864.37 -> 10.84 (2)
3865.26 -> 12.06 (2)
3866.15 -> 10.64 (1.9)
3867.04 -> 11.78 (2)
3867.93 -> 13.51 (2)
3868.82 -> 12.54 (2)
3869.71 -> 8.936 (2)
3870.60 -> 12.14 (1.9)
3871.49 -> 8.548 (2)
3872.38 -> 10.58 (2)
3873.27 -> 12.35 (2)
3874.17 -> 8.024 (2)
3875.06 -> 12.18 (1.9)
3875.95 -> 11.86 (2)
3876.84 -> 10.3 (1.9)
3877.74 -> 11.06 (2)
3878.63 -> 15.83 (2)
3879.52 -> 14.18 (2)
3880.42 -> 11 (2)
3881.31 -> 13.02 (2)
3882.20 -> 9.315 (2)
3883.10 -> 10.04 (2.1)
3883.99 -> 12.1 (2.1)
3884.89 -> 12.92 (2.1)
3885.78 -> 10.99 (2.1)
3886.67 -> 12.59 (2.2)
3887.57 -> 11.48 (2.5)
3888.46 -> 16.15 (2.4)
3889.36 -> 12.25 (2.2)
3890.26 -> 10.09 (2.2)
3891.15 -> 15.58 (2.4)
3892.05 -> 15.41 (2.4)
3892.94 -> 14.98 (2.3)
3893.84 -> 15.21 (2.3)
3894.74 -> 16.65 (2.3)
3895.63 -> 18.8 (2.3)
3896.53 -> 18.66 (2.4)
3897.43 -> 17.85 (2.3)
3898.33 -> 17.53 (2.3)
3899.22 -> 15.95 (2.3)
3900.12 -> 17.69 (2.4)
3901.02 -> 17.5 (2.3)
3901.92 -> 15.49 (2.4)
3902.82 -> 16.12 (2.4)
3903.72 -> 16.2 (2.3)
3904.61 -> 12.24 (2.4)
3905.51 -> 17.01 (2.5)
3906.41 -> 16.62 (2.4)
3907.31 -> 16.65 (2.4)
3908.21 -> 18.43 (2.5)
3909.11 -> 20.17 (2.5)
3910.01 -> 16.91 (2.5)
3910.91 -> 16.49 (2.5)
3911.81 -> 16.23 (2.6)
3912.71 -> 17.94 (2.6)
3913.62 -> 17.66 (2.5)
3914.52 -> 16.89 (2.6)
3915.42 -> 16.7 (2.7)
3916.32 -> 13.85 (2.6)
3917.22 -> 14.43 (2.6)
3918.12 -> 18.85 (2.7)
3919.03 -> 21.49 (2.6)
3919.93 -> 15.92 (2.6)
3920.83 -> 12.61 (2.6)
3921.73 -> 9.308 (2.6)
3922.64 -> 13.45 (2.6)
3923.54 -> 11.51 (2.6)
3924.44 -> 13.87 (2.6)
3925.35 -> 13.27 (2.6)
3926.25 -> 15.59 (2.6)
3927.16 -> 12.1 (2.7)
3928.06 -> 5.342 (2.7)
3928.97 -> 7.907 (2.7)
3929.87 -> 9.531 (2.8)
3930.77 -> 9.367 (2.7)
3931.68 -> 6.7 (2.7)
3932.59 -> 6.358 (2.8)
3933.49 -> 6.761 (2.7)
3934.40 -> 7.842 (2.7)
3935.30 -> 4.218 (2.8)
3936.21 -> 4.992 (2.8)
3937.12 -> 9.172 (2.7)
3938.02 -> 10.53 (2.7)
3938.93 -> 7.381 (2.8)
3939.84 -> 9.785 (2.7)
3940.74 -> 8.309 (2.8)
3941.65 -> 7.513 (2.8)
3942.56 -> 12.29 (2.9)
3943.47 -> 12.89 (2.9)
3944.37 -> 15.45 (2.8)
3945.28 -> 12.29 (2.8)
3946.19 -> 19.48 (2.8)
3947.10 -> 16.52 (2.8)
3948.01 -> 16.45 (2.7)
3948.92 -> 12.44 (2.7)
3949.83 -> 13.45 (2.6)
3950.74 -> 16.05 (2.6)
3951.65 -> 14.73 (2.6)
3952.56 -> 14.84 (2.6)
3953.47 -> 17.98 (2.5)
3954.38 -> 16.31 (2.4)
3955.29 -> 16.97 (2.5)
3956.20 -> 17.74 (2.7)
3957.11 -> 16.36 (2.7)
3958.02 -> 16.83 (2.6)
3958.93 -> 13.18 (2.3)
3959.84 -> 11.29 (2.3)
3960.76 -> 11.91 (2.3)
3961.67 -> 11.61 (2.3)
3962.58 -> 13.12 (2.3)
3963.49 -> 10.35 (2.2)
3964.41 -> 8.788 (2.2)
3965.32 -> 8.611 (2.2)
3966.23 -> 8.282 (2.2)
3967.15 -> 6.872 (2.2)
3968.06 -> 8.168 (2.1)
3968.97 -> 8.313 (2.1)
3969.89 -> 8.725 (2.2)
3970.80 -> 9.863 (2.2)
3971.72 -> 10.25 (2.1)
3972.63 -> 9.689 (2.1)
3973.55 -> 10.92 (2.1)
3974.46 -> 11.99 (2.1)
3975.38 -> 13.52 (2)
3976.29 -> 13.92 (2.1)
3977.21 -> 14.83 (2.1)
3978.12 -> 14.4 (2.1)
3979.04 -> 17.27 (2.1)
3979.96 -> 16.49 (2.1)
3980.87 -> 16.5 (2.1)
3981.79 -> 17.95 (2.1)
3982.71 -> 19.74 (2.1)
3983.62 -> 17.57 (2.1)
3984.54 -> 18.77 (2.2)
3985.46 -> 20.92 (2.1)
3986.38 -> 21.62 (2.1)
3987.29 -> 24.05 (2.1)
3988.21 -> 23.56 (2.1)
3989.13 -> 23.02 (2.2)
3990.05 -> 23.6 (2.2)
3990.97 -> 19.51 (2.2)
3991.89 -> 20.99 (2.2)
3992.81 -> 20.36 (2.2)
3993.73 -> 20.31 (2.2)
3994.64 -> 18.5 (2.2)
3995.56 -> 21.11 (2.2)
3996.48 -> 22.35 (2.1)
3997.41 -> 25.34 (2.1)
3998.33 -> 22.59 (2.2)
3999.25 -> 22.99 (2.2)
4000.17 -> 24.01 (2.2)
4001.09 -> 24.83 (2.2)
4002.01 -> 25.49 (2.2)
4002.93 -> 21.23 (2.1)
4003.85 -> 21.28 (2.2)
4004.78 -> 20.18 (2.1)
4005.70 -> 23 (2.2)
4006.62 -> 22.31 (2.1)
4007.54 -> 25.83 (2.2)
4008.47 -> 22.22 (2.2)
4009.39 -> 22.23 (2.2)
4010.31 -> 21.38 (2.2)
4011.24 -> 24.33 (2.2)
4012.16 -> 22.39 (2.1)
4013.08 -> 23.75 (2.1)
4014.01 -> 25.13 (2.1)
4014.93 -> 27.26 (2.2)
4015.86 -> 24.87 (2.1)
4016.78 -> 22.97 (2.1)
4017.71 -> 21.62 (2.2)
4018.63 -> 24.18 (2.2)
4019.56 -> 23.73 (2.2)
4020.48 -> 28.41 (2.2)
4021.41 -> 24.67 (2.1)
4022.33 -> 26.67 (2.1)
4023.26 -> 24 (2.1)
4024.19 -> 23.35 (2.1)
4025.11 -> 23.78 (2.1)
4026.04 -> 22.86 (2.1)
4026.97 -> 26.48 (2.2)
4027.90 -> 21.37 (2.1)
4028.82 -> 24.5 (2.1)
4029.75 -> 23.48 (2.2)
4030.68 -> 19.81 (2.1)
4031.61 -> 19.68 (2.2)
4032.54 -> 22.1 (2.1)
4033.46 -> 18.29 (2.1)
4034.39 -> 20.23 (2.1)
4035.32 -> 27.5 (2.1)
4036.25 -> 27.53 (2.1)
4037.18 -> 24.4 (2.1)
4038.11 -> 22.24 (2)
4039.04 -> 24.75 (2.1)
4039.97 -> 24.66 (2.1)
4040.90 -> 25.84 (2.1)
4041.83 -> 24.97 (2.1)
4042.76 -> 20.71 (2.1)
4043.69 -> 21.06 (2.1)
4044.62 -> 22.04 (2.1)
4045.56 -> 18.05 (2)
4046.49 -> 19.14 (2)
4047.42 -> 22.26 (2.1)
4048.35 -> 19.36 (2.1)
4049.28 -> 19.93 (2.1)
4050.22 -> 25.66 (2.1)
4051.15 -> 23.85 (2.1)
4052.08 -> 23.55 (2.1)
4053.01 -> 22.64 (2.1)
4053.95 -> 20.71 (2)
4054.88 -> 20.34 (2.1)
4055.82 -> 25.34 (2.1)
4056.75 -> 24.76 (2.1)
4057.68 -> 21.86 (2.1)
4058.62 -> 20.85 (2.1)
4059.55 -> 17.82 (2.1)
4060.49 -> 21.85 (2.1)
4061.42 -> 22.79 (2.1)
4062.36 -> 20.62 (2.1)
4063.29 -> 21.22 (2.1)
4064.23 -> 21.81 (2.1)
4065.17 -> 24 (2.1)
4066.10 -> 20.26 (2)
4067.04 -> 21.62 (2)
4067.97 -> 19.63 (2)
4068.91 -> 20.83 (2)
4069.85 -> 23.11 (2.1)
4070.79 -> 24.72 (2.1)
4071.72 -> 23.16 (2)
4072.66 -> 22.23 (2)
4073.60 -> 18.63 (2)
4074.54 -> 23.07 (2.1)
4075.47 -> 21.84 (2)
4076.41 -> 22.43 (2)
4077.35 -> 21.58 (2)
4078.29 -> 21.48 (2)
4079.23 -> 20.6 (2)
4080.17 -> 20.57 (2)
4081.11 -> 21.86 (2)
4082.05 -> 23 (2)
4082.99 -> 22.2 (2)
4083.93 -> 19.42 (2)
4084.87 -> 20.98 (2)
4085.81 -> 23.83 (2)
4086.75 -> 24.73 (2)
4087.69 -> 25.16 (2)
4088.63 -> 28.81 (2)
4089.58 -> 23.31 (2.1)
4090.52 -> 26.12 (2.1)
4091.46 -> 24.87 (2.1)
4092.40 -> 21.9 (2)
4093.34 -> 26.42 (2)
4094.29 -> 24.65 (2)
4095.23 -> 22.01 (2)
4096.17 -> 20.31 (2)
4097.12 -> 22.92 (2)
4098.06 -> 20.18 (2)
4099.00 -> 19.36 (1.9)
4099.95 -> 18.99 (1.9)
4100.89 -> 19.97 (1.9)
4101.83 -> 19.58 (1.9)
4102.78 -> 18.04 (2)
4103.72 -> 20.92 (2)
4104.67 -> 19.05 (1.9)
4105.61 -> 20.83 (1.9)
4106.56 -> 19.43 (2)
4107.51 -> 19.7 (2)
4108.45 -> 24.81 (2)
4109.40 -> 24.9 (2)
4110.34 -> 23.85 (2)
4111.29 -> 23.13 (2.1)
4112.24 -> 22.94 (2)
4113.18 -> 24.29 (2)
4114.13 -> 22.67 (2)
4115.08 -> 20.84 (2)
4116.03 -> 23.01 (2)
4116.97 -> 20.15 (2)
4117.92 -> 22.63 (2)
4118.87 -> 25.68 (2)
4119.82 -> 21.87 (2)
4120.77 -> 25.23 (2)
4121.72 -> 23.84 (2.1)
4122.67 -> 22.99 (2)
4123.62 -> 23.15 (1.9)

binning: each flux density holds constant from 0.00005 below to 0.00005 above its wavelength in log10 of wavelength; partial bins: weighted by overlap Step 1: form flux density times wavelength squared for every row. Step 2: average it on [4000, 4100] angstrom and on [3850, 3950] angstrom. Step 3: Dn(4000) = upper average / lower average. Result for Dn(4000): 1.9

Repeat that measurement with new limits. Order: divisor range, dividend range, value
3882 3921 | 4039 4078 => 1.52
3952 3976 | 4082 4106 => 1.97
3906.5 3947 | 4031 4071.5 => 1.87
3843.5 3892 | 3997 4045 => 2.19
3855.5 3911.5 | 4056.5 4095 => 1.83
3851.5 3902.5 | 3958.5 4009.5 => 1.44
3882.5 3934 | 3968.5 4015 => 1.43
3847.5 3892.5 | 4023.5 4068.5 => 2.11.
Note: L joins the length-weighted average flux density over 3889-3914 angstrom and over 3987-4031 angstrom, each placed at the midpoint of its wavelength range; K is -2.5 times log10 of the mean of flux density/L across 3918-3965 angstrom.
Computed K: 0.47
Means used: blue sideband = 16.4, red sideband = 23.2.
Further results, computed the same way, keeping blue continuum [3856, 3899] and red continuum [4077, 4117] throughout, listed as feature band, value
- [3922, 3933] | 0.38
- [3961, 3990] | 0.19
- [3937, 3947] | 0.31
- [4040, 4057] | -0.11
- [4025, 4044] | -0.19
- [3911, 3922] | -0.13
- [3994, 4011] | -0.24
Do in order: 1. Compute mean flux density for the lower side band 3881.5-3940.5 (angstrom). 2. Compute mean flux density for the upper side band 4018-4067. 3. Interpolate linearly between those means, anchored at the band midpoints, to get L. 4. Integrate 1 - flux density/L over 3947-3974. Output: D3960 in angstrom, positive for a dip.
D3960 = 7.0 angstrom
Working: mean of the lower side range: 13.5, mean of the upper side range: 22.7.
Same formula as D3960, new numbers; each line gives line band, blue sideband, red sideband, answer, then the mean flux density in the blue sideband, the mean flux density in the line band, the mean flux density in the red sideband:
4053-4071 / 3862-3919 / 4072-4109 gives -0.8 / 14.2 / 21.8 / 22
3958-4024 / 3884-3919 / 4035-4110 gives 2.0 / 15.9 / 18.8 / 22.2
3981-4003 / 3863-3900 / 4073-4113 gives -4.8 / 12.9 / 21.6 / 22.1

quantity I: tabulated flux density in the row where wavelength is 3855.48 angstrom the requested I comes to 11.78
